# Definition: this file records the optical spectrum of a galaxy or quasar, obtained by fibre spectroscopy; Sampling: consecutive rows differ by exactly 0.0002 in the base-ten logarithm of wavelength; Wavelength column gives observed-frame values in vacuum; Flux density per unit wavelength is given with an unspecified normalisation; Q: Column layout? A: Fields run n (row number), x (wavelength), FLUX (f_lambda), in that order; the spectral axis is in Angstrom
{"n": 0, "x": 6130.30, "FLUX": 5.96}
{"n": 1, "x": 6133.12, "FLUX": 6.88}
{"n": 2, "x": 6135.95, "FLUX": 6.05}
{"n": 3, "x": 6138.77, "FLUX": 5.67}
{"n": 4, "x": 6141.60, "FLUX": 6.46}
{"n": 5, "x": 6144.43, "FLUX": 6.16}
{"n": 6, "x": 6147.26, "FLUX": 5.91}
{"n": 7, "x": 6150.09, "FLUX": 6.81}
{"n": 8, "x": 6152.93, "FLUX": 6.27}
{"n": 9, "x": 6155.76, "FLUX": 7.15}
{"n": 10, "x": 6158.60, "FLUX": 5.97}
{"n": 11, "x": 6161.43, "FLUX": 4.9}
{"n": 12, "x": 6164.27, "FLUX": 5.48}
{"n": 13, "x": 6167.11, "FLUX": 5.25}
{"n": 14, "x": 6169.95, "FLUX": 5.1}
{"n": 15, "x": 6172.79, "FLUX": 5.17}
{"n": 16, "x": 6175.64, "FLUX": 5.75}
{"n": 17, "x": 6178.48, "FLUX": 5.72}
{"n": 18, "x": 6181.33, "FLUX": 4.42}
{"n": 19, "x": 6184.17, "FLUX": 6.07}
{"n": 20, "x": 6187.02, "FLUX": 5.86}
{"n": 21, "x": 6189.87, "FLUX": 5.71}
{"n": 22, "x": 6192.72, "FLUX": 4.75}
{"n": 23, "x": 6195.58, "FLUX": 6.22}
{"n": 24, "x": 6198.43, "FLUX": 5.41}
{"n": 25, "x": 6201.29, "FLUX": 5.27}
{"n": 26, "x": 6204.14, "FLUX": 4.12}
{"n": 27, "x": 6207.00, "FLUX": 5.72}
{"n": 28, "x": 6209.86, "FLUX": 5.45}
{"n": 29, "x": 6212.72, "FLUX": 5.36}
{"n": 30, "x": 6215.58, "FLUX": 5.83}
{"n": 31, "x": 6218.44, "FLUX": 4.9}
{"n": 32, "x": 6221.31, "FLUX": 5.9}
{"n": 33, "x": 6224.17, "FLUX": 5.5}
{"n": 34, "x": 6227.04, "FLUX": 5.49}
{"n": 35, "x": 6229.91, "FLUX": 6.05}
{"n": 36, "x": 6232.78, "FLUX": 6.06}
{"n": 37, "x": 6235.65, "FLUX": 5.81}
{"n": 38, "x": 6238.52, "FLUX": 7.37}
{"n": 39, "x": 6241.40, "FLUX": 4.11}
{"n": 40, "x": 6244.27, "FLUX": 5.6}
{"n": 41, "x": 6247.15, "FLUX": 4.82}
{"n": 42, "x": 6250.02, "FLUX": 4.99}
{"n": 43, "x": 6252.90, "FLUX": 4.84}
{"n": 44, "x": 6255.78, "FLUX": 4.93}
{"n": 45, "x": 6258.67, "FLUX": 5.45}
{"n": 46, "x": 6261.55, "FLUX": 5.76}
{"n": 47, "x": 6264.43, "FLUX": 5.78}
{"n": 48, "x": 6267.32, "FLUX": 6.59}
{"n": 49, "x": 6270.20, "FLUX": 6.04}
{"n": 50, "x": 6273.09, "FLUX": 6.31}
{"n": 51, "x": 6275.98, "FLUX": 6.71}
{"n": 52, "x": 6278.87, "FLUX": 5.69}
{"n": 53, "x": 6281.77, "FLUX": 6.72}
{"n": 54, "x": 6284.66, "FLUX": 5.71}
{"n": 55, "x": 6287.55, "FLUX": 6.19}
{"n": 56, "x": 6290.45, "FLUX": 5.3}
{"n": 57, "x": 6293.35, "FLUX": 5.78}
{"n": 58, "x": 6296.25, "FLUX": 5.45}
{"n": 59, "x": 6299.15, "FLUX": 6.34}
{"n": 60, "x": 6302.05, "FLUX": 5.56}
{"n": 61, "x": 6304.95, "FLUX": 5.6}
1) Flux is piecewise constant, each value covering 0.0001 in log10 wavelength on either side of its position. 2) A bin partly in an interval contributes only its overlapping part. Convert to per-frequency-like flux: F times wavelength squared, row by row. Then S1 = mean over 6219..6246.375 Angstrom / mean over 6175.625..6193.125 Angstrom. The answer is 1.1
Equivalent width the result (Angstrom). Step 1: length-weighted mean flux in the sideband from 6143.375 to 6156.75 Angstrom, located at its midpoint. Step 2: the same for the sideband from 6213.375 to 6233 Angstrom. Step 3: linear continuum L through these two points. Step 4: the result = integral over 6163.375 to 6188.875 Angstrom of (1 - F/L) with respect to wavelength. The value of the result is 3.0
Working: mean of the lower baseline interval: 6.45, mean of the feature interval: 5.43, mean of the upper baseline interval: 5.64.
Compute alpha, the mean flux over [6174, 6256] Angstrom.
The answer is 5.46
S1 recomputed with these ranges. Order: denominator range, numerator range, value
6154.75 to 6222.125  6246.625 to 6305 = 1.08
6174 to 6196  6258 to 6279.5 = 1.13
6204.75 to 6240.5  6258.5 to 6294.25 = 1.07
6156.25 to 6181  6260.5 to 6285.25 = 1.17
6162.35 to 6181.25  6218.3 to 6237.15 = 1.10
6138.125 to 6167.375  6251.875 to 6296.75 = 1.01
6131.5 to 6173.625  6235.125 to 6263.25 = 0.93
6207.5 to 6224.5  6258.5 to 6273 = 1.11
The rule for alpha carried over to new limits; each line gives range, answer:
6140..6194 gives 5.73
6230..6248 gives 5.69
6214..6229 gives 5.54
